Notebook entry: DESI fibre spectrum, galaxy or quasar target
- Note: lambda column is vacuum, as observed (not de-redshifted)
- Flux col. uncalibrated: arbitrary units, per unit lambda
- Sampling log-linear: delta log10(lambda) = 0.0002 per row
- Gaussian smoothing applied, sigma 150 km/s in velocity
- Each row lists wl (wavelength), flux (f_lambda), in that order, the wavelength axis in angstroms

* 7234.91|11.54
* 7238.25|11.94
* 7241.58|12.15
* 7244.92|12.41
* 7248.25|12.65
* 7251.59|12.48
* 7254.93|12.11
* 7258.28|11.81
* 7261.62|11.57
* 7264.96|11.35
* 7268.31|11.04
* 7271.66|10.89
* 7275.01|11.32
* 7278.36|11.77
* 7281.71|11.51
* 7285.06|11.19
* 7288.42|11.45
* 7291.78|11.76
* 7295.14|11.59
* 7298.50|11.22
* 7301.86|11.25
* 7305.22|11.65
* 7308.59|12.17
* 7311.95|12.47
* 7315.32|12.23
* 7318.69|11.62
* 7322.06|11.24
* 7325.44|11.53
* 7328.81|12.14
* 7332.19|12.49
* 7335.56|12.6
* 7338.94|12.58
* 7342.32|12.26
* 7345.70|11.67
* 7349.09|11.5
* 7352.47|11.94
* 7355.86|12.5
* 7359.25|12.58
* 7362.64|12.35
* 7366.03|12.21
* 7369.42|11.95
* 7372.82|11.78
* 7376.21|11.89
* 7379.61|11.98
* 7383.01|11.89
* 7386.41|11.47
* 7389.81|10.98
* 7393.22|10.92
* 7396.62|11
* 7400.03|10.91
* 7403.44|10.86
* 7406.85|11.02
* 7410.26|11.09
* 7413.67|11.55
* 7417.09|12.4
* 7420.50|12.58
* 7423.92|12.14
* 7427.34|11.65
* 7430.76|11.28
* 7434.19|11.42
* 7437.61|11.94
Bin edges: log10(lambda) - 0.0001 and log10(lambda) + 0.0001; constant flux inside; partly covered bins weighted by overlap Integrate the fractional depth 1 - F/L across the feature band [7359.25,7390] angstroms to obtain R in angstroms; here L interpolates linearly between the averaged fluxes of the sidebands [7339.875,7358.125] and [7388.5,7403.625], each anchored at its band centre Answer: -1.3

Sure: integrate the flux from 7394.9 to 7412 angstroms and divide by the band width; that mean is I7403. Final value 11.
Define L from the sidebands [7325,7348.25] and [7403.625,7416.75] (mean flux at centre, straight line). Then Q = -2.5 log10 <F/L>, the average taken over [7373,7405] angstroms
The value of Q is 0.02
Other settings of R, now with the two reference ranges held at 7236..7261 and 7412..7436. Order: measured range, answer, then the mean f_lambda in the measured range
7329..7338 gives -0.3 angstroms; 12.5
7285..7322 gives 1.2 angstroms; 11.7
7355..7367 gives -0.4 angstroms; 12.4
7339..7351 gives 0.1 angstroms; 11.9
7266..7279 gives 1.0 angstroms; 11.2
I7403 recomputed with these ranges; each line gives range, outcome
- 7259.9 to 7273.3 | 11.2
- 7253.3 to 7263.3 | 11.8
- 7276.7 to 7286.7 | 11.5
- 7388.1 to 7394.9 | 10.9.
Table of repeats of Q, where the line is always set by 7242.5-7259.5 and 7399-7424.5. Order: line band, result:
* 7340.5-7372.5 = -0.03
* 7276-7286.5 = 0.06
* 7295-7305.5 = 0.06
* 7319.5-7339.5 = -0.01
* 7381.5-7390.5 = 0.02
